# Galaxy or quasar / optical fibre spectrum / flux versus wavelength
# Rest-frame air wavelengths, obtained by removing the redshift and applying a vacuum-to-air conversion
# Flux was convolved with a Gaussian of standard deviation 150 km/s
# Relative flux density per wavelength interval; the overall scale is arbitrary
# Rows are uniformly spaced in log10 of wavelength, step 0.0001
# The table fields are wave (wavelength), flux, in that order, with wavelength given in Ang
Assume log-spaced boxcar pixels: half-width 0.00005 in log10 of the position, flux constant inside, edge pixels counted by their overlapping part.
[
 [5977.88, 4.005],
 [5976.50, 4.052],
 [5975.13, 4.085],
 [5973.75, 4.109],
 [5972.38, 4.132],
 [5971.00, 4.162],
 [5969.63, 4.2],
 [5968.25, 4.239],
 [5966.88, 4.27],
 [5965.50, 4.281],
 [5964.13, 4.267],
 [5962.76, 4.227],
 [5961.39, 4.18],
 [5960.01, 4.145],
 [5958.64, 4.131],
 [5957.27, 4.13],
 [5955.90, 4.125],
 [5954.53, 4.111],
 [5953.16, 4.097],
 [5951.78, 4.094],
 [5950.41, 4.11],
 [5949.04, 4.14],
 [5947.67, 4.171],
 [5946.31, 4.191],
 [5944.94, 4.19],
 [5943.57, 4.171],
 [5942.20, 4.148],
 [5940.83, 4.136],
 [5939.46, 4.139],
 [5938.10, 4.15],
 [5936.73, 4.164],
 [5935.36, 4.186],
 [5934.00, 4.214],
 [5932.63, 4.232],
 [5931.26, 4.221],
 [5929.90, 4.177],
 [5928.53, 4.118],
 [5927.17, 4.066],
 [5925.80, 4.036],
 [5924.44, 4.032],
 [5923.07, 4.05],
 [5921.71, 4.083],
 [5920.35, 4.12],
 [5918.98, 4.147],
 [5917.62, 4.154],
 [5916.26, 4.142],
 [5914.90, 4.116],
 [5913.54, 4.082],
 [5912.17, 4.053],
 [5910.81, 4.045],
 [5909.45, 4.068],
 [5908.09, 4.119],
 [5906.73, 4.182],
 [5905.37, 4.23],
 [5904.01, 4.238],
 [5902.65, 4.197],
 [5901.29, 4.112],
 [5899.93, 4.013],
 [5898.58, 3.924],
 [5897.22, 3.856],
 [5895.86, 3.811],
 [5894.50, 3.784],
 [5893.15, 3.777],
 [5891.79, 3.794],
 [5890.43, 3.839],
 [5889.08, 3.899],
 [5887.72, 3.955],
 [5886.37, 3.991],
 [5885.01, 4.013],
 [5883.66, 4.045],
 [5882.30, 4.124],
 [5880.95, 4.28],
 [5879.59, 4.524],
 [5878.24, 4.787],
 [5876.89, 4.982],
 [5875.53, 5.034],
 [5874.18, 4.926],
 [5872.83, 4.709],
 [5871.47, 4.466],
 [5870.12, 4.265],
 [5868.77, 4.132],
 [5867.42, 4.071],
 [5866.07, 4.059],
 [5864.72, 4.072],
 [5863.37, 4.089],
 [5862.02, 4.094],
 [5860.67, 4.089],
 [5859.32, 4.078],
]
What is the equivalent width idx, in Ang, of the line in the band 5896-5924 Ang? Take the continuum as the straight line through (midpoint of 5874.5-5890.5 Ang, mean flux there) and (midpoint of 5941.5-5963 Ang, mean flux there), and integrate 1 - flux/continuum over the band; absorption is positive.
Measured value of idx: 1.06 Ang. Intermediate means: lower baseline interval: 4.32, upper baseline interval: 4.15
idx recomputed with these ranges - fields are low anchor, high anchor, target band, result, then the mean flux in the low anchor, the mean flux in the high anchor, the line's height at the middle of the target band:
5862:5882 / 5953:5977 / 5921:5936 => 0.5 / 4.44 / 4.17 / 4.27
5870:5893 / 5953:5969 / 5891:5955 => 2.3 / 4.32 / 4.19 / 4.25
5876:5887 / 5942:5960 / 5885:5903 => 1.7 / 4.35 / 4.14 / 4.32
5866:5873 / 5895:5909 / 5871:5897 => -0.4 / 4.27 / 4.06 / 4.18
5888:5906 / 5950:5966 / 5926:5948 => -0.4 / 3.96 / 4.16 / 4.09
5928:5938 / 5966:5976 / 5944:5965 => 0.1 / 4.18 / 4.17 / 4.18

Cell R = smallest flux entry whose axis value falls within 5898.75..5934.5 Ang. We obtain 4.013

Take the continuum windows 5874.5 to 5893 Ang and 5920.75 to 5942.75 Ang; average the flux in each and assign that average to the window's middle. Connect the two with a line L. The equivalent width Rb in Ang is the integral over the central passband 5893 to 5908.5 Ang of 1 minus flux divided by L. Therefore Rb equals 0.7 Ang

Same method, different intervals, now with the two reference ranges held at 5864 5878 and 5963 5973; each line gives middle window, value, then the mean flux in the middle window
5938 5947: 0.3 Ang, 4.17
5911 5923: 0.7 Ang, 4.11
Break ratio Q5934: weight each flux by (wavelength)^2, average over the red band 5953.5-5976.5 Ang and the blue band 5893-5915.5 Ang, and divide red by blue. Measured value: 1.05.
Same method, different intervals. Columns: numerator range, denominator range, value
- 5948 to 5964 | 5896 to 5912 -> 1.03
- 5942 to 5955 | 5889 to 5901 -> 1.09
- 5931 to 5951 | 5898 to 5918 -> 1.03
